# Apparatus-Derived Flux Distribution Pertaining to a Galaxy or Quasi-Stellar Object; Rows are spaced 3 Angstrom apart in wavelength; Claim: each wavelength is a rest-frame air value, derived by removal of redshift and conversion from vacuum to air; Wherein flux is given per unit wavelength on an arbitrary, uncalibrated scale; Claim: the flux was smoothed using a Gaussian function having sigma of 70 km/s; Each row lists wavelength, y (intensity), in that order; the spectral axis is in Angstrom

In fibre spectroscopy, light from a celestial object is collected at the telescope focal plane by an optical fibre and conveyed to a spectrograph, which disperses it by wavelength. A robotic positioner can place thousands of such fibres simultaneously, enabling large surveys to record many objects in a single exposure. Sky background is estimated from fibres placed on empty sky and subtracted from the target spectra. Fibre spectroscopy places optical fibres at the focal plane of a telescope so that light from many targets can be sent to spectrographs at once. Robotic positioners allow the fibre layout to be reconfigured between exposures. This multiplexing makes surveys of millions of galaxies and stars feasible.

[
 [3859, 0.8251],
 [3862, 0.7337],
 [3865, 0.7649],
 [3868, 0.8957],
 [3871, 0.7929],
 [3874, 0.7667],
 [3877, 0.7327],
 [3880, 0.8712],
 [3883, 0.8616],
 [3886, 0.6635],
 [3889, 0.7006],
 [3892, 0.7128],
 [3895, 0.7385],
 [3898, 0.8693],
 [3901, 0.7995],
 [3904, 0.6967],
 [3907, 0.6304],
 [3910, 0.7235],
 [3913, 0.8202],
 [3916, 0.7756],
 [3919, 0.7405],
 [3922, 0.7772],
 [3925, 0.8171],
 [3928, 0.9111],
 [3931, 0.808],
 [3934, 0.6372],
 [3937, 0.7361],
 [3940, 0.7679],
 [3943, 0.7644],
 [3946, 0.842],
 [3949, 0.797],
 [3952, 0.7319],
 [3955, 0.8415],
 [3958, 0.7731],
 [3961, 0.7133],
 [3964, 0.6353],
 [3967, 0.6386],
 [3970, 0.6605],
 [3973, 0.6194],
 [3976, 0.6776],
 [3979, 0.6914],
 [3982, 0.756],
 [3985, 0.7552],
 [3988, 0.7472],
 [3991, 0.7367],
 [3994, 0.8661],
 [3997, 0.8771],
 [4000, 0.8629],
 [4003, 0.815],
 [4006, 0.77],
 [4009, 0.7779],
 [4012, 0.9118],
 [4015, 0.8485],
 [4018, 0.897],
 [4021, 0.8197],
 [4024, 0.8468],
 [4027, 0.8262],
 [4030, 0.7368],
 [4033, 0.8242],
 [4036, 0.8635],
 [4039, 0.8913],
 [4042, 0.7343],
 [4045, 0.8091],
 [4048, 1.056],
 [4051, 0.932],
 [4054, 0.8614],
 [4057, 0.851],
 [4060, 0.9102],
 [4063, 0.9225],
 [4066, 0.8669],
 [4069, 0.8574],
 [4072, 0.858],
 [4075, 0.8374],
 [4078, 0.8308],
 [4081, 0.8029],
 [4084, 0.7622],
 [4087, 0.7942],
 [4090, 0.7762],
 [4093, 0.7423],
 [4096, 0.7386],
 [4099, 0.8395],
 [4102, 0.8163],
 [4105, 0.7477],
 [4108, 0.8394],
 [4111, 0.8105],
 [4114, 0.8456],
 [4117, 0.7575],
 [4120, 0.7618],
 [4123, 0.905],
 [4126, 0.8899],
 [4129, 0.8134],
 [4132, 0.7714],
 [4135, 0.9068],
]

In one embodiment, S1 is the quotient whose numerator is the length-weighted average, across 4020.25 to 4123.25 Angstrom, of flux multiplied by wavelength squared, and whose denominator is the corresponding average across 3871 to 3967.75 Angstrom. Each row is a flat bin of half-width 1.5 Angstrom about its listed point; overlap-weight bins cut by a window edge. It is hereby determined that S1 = 1.2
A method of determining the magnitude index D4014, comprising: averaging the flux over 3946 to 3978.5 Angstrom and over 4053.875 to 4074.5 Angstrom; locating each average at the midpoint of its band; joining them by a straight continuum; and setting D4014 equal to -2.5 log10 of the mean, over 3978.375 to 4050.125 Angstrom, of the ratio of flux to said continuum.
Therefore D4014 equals -0.04 mag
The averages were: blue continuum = 0.714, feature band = 0.824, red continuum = 0.874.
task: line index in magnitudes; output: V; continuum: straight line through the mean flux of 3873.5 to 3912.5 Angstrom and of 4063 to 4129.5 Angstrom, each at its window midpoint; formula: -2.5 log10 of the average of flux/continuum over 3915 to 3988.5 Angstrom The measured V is 0.04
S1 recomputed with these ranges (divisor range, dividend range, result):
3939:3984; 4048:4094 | 1.23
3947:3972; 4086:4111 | 1.17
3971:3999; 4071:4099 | 1.12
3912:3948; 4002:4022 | 1.11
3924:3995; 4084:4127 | 1.16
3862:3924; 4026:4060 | 1.21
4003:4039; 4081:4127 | 1.00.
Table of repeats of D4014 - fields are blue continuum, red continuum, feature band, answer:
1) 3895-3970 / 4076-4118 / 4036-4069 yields -0.13 mag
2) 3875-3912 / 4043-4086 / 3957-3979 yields 0.19 mag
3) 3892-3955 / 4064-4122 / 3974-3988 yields 0.09 mag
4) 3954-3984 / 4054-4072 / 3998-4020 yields -0.09 mag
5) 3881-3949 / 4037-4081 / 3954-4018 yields 0.07 mag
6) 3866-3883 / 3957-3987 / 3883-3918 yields 0.05 mag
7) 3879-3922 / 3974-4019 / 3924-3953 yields -0.01 mag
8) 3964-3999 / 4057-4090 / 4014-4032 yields -0.07 mag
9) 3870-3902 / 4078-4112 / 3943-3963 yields 0.00 mag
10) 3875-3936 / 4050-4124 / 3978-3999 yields 0.02 mag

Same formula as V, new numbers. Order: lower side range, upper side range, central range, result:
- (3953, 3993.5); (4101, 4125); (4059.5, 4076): -0.123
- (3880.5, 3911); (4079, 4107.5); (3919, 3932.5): -0.095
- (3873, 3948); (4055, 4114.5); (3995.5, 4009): -0.039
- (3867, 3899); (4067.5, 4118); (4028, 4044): -0.018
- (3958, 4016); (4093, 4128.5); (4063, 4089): -0.048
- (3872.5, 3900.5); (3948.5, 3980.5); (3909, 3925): -0.042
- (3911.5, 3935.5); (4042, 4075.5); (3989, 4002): 0.007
